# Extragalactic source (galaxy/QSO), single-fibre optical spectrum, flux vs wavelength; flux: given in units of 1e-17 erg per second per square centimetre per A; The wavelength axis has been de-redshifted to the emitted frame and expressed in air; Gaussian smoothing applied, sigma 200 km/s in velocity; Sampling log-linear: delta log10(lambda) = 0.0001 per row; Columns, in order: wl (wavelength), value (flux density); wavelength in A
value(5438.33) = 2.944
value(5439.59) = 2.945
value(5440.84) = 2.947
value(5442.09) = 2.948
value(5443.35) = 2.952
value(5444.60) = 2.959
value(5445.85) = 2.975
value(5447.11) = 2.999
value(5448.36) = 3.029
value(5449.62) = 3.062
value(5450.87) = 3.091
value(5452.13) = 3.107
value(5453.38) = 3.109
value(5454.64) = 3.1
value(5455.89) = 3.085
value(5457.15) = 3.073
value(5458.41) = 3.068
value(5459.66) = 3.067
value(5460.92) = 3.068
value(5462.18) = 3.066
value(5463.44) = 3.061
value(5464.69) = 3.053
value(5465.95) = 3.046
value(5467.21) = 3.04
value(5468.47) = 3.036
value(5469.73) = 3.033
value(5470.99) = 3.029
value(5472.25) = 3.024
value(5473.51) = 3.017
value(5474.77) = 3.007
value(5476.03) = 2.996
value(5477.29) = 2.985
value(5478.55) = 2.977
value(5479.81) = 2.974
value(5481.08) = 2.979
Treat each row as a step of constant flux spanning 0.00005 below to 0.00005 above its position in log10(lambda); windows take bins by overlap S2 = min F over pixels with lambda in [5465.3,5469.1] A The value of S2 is 3.036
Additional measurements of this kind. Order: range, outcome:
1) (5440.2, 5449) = 2.947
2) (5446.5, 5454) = 2.999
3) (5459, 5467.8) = 3.04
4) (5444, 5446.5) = 2.959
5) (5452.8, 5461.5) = 3.067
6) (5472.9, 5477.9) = 2.985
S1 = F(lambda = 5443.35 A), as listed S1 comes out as 2.952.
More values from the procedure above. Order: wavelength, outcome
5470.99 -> 3.029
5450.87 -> 3.091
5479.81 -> 2.974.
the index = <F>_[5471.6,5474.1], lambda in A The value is 3.02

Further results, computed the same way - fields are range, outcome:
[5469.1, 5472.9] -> 3.03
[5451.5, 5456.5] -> 3.1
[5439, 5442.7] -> 2.95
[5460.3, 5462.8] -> 3.06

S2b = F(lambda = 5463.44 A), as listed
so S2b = 3.061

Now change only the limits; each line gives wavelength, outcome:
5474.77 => 3.007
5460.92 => 3.068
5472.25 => 3.024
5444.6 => 2.959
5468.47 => 3.036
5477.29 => 2.985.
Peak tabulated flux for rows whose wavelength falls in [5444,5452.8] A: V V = 3.107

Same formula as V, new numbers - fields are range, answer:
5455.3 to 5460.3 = 3.085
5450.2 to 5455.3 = 3.109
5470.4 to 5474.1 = 3.029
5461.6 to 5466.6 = 3.066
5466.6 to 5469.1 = 3.04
